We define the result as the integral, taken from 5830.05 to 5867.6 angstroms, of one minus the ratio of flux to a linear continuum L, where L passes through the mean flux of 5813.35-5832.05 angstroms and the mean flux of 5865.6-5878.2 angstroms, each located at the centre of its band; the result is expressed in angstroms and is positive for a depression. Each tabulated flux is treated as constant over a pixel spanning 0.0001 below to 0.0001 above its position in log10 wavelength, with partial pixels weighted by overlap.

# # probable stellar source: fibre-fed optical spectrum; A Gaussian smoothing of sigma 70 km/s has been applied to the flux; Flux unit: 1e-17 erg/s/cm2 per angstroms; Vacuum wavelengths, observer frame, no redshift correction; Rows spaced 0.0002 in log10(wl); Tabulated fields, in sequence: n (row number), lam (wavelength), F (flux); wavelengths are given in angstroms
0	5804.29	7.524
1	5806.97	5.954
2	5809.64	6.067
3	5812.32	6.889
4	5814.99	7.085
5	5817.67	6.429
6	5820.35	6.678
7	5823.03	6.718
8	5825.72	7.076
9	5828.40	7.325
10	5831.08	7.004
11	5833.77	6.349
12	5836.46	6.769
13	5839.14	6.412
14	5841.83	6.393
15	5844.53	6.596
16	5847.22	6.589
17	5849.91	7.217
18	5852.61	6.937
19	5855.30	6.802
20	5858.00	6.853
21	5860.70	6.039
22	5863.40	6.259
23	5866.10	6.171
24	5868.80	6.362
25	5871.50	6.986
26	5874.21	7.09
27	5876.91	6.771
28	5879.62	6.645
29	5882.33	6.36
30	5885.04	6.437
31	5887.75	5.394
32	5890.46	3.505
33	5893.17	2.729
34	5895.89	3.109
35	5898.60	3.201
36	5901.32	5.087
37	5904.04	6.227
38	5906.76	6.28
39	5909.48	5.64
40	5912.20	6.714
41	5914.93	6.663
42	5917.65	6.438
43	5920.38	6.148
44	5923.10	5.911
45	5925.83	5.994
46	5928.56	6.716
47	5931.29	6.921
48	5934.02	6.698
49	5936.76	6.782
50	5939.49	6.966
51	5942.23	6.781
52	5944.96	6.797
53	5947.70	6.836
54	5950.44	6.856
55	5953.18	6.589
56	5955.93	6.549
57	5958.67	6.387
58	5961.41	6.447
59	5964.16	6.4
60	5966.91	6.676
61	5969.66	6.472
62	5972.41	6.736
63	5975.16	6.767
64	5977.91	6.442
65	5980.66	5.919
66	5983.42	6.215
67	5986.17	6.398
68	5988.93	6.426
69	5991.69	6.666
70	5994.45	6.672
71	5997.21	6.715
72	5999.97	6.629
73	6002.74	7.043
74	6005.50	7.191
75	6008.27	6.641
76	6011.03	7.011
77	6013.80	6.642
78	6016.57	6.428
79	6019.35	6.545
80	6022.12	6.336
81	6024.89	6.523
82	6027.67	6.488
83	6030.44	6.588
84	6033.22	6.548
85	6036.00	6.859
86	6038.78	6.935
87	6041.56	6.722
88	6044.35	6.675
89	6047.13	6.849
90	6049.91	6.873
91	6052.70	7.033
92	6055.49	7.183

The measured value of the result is 1.1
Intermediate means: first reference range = 6.9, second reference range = 6.71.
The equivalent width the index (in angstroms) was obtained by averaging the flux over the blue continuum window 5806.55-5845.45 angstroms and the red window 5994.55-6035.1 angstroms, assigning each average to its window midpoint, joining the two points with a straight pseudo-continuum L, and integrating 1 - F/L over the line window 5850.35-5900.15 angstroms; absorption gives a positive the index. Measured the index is 6.6 angstroms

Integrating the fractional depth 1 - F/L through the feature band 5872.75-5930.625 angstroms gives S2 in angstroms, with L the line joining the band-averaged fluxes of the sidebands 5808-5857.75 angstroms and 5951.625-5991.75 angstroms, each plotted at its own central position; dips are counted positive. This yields 8.0 angstroms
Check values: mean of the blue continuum 6.74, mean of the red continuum 6.47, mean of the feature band 5.69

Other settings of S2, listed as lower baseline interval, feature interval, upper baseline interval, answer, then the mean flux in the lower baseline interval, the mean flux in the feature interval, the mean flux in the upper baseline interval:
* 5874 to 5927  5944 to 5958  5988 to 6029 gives -1.42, 5.58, 6.7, 6.67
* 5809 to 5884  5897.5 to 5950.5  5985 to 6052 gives 3.15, 6.68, 6.29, 6.69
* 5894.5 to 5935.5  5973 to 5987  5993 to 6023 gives 0.19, 5.85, 6.37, 6.72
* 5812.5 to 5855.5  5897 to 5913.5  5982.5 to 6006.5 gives 3.04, 6.78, 5.49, 6.66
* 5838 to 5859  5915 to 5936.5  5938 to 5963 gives 0.83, 6.72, 6.44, 6.69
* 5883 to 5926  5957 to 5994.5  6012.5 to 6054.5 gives -2.41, 5.34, 6.47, 6.67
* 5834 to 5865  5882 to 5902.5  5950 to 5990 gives 6.83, 6.61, 4.38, 6.48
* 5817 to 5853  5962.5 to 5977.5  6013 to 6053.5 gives 0.21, 6.75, 6.59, 6.66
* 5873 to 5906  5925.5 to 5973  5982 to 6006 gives -4.97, 5.22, 6.66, 6.64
